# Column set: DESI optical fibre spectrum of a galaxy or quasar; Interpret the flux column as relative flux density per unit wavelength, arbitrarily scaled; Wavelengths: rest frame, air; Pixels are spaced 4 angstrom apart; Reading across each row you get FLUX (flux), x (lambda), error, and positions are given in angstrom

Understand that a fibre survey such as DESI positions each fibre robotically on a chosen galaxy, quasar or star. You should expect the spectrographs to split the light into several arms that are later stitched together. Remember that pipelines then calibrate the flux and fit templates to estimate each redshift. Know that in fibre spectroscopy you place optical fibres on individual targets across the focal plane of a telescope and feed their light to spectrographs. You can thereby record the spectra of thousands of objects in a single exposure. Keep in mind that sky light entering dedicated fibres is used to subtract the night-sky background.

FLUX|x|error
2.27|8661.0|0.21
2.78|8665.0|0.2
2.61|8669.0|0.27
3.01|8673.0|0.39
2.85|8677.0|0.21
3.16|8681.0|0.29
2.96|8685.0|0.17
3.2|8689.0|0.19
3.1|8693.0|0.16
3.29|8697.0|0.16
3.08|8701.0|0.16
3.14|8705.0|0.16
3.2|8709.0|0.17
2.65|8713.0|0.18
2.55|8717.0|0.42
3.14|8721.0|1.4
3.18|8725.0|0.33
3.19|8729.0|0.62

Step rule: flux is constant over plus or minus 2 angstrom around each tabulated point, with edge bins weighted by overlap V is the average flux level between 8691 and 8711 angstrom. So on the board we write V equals 3.16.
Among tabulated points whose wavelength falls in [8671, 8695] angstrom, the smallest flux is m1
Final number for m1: 2.85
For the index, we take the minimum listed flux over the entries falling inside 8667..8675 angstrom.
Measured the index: 2.61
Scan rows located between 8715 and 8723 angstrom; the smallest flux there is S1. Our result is 2.55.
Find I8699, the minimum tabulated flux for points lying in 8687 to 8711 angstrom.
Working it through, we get 3.08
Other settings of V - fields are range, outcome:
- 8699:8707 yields 3.11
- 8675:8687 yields 2.99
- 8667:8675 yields 2.81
